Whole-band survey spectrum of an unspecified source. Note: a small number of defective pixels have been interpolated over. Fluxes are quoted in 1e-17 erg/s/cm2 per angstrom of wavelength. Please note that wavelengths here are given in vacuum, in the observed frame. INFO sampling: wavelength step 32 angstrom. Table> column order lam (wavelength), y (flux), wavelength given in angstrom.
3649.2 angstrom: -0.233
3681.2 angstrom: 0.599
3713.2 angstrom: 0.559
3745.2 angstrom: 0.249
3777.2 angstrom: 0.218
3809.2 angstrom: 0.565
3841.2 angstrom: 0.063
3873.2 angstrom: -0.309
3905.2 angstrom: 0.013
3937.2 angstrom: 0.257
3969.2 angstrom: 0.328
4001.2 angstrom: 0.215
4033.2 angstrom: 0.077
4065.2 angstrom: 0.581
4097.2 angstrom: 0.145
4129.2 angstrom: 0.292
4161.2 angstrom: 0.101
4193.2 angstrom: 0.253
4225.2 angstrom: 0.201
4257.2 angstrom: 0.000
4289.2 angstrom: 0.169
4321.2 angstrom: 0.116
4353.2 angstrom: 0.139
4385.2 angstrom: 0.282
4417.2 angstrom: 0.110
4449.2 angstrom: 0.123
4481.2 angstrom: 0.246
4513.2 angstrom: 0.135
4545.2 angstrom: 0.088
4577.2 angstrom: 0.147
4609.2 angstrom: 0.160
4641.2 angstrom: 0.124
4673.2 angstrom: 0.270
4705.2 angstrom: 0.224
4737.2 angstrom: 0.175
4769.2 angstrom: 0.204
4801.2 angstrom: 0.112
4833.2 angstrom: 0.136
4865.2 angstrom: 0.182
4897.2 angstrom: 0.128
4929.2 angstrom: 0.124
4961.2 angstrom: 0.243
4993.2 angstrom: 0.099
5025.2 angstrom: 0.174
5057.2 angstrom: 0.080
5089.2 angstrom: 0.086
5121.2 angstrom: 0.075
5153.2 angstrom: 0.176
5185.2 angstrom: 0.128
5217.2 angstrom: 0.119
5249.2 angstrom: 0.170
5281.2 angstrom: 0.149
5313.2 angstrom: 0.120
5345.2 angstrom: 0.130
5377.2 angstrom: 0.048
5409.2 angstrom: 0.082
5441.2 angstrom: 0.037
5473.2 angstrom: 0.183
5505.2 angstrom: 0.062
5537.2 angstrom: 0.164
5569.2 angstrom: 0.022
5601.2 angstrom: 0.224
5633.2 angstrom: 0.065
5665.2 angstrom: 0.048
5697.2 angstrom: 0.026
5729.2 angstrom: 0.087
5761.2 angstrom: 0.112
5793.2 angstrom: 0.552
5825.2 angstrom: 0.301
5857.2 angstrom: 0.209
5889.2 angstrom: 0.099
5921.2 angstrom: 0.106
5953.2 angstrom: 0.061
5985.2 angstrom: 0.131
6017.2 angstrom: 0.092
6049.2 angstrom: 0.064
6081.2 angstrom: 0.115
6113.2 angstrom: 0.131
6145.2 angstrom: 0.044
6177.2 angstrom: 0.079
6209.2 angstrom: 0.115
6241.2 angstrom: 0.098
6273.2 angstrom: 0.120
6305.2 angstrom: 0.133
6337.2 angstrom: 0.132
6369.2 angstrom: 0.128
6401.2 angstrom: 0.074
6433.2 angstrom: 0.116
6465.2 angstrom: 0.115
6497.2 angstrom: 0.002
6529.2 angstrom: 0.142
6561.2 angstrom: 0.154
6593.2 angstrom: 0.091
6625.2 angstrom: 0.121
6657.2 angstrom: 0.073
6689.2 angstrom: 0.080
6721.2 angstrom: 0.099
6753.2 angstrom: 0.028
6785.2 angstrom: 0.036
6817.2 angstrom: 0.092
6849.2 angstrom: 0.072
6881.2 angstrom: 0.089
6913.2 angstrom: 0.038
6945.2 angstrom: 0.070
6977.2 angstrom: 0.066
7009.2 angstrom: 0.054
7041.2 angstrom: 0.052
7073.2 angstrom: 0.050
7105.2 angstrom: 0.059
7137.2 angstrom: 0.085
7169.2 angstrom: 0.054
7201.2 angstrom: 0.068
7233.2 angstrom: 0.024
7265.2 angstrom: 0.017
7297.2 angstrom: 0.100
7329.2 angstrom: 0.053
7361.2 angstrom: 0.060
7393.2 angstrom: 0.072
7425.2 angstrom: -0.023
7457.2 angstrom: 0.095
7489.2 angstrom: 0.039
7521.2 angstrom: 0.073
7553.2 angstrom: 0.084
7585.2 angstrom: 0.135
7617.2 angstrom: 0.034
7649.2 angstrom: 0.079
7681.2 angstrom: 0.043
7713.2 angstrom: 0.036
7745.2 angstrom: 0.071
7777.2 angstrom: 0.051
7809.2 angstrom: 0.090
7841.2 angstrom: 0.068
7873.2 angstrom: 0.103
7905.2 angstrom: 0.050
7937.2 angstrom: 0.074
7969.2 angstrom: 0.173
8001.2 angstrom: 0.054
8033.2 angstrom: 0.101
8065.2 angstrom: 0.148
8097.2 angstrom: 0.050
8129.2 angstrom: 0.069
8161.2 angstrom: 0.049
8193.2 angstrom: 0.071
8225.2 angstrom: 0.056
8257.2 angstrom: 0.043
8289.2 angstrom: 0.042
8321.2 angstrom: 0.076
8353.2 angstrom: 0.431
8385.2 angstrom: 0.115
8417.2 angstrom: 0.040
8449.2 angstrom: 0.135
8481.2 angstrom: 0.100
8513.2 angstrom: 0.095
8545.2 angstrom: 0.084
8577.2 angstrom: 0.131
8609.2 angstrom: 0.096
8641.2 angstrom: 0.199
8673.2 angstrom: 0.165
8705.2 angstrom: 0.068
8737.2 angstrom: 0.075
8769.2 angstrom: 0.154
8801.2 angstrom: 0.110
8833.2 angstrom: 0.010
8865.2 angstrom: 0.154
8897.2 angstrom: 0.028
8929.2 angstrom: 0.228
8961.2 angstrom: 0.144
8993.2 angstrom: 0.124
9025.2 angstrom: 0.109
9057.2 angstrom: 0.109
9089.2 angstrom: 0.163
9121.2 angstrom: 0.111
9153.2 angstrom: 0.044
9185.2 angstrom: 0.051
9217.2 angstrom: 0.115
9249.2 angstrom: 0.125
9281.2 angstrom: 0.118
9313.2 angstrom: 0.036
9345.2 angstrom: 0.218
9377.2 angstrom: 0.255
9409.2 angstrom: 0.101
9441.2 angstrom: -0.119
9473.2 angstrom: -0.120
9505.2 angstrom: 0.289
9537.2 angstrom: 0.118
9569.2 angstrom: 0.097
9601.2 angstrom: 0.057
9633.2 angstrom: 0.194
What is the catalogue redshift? 1.243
